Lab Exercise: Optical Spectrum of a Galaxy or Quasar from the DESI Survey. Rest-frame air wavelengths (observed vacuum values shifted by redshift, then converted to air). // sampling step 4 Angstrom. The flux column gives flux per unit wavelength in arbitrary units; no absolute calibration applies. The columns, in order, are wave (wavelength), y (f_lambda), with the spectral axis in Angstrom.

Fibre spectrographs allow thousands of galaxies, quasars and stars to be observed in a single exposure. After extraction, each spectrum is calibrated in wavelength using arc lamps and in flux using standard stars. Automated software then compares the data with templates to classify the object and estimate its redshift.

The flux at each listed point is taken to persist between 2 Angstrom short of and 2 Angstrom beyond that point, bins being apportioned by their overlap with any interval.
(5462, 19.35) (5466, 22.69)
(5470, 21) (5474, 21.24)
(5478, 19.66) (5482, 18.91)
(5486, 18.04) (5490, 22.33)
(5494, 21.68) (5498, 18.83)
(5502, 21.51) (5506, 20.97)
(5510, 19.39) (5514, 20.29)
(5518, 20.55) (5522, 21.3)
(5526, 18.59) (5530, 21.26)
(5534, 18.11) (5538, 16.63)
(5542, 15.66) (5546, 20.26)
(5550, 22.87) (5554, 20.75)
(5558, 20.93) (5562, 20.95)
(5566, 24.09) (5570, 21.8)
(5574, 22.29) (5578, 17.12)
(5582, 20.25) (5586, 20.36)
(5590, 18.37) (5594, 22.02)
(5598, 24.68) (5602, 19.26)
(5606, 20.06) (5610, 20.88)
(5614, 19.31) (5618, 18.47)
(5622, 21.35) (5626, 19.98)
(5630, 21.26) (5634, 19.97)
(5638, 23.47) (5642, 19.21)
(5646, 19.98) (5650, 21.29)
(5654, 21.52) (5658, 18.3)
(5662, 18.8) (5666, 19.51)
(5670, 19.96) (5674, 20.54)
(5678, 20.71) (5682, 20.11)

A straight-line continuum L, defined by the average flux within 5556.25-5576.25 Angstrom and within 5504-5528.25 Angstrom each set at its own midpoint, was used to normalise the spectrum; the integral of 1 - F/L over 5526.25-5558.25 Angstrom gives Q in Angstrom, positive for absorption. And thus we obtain 2.57 Angstrom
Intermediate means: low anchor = 20.2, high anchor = 22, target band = 19.4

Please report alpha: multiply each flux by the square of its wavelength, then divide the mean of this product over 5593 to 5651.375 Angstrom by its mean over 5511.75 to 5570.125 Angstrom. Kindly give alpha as 1.1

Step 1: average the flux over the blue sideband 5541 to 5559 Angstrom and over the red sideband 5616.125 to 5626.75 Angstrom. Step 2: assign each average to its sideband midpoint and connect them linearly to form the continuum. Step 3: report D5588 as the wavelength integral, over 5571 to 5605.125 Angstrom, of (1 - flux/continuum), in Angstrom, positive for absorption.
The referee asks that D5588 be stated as -0.78 Angstrom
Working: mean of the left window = 20.3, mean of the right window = 19.9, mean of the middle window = 20.6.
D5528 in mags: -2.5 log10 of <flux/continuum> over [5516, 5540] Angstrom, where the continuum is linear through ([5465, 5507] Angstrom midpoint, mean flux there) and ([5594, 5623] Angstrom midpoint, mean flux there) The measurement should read 0.06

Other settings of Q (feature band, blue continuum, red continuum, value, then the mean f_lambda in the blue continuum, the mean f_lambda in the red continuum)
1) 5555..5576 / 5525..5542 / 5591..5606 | -2.2 Angstrom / 18.3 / 21.5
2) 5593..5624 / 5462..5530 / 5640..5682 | -0.9 Angstrom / 20.4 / 20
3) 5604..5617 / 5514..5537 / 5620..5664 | 0.2 Angstrom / 19.8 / 20.5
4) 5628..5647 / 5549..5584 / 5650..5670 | -0.7 Angstrom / 21.2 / 19.8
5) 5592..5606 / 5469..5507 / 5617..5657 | -0.8 Angstrom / 20.4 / 20.6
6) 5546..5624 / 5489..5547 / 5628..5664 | -2.7 Angstrom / 19.8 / 20.4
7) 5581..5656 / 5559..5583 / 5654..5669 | -1.8 Angstrom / 21.1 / 19.3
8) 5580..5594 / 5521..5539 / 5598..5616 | 0.1 Angstrom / 19.2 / 20.4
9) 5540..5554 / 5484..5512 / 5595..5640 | 0.5 Angstrom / 20.4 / 20.8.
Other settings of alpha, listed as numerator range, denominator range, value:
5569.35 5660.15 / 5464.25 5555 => 1.06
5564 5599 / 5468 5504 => 1.07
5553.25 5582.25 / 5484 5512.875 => 1.06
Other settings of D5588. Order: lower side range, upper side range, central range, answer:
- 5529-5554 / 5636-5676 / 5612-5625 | 0.11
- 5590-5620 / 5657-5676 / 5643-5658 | -0.54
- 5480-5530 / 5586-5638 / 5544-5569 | -1.52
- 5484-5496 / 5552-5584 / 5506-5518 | 0.37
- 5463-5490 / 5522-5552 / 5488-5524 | -1.74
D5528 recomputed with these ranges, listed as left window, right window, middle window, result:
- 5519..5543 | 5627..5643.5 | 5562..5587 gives -0.07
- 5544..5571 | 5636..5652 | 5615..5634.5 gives 0.05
